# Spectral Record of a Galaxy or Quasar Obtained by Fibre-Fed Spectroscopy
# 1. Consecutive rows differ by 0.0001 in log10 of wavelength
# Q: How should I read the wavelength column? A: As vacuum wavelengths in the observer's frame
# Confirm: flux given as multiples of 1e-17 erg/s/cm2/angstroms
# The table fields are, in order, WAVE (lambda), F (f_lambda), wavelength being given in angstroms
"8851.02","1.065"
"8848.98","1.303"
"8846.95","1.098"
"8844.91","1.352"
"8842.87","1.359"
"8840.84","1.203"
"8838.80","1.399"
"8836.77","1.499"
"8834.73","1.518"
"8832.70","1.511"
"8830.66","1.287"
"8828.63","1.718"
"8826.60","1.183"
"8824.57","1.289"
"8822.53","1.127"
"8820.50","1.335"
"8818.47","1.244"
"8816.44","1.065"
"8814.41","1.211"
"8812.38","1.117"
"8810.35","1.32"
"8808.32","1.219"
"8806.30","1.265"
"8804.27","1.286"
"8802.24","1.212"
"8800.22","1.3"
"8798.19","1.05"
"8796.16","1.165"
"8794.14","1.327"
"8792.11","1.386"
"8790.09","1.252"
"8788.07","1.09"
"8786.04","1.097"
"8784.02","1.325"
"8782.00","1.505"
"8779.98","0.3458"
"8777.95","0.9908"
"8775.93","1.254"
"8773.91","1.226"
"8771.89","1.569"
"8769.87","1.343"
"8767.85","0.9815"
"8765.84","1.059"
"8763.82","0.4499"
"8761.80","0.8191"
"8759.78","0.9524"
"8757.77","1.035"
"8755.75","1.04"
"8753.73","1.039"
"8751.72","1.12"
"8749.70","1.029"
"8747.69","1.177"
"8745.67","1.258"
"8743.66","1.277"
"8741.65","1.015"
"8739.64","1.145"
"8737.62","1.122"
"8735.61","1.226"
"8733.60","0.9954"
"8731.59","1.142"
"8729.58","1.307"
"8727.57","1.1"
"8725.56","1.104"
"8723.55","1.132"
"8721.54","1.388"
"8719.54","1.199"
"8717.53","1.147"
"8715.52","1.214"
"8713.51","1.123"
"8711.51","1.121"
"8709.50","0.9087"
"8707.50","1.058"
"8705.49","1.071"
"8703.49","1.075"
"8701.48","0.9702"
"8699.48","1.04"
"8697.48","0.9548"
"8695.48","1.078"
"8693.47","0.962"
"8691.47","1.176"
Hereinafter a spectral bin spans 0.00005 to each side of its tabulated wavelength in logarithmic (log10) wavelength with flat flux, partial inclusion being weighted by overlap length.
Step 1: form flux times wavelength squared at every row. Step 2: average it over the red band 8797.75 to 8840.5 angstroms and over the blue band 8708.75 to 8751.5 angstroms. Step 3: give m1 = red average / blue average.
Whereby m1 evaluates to 1.15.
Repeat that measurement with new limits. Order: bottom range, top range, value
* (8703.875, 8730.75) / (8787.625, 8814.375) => 1.10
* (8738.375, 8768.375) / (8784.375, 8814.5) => 1.20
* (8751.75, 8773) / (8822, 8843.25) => 1.35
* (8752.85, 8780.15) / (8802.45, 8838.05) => 1.29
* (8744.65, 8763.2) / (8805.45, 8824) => 1.18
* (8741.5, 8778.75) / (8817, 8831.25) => 1.22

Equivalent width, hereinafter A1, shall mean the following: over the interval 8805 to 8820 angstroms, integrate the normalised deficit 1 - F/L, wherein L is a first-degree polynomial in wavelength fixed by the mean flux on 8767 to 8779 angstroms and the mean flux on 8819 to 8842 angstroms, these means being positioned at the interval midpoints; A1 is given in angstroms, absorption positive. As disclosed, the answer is 1.3 angstroms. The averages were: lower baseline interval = 1.23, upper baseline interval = 1.37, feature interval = 1.21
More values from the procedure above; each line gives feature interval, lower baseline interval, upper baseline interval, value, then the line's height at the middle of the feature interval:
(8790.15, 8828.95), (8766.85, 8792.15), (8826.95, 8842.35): 2.0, 1.32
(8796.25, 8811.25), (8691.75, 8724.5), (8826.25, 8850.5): 0.7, 1.29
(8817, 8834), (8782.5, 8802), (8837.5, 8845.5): -0.4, 1.3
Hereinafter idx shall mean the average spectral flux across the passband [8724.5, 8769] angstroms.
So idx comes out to 1.06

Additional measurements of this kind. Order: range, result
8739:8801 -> 1.12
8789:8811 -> 1.25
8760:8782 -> 1.02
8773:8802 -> 1.17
